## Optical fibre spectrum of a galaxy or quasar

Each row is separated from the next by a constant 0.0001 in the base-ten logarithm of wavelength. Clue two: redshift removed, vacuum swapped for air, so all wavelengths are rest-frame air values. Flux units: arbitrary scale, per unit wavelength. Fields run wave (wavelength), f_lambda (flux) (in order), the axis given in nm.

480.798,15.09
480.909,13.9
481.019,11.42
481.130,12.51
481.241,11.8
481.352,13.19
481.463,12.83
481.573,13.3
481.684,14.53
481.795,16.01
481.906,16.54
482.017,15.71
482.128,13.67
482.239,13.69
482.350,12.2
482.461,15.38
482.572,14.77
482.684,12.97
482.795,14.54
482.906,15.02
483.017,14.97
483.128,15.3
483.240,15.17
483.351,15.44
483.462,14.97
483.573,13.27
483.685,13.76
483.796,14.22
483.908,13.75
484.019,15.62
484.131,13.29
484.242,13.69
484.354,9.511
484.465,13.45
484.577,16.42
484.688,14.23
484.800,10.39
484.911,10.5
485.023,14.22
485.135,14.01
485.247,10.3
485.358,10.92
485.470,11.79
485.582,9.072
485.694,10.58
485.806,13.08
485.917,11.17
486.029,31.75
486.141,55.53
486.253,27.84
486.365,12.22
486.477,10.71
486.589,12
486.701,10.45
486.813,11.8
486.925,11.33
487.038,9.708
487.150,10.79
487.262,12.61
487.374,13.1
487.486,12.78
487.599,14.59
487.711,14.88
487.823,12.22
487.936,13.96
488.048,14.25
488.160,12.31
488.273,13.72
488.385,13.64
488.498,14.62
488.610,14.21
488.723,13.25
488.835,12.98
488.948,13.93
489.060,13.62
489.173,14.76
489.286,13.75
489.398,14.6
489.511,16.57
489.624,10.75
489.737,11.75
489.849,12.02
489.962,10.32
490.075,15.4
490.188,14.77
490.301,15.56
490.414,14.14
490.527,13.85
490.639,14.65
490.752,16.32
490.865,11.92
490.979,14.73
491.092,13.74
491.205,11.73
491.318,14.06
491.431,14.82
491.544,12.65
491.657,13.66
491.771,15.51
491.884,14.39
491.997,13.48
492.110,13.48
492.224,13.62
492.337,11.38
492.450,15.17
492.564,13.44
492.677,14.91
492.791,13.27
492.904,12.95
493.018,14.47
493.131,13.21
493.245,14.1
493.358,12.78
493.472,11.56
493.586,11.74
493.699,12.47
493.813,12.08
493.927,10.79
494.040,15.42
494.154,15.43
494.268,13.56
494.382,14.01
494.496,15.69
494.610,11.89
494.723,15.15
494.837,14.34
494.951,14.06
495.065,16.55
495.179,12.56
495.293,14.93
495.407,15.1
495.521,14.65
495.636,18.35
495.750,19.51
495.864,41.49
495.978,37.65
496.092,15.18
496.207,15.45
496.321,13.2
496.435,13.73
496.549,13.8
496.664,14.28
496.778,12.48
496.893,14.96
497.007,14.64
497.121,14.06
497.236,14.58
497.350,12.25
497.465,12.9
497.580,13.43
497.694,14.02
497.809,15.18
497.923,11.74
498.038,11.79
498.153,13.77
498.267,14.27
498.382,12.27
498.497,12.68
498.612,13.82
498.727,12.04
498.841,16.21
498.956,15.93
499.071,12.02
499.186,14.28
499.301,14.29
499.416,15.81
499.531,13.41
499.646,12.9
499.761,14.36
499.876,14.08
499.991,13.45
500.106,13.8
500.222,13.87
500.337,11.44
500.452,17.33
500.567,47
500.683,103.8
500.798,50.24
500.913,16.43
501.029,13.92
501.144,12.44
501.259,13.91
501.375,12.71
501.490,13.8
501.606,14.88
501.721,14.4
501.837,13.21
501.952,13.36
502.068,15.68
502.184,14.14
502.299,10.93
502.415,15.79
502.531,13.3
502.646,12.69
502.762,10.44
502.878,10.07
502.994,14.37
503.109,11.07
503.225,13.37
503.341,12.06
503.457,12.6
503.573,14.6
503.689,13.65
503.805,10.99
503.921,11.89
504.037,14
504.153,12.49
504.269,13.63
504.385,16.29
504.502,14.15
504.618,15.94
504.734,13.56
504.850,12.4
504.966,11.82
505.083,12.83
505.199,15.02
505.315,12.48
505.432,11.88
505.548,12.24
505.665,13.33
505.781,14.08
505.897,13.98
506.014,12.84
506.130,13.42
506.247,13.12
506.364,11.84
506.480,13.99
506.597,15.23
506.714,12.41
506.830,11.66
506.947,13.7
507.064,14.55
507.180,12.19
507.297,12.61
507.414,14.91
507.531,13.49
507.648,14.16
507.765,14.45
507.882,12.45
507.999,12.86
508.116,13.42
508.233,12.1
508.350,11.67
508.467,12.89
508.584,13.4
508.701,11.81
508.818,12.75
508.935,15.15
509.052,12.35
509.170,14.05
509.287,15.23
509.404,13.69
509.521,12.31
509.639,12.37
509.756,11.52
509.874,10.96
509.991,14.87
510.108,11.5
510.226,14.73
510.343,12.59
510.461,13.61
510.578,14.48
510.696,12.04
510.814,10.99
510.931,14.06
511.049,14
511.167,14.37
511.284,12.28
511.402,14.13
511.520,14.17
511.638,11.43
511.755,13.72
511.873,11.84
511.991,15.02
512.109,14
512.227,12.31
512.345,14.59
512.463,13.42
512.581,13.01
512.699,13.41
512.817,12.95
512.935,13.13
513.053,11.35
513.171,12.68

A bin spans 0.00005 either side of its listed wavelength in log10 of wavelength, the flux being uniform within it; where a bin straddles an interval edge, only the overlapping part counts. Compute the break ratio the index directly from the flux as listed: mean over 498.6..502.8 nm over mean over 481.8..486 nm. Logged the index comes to 1.34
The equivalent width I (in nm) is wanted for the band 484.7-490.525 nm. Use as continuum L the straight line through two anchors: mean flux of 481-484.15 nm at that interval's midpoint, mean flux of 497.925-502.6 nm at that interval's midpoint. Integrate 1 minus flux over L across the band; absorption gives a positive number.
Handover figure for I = 0.37 nm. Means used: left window 14.2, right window 17.8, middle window 14.2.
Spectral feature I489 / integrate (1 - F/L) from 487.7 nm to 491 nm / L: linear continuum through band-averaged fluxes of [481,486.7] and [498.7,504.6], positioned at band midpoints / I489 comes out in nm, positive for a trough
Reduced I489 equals 0.346 nm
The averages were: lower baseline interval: 14.8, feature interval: 13.8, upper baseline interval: 16.7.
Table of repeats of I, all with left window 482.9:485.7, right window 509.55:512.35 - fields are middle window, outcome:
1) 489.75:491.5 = -0.08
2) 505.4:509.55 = -0.04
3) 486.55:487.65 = 0.11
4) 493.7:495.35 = -0.10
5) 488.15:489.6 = -0.08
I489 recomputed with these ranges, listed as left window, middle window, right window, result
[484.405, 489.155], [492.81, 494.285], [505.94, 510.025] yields 0.09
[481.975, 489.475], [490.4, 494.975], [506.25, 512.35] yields 0.10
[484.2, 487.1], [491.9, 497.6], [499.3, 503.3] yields 0.62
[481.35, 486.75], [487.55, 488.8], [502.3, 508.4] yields 0.07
